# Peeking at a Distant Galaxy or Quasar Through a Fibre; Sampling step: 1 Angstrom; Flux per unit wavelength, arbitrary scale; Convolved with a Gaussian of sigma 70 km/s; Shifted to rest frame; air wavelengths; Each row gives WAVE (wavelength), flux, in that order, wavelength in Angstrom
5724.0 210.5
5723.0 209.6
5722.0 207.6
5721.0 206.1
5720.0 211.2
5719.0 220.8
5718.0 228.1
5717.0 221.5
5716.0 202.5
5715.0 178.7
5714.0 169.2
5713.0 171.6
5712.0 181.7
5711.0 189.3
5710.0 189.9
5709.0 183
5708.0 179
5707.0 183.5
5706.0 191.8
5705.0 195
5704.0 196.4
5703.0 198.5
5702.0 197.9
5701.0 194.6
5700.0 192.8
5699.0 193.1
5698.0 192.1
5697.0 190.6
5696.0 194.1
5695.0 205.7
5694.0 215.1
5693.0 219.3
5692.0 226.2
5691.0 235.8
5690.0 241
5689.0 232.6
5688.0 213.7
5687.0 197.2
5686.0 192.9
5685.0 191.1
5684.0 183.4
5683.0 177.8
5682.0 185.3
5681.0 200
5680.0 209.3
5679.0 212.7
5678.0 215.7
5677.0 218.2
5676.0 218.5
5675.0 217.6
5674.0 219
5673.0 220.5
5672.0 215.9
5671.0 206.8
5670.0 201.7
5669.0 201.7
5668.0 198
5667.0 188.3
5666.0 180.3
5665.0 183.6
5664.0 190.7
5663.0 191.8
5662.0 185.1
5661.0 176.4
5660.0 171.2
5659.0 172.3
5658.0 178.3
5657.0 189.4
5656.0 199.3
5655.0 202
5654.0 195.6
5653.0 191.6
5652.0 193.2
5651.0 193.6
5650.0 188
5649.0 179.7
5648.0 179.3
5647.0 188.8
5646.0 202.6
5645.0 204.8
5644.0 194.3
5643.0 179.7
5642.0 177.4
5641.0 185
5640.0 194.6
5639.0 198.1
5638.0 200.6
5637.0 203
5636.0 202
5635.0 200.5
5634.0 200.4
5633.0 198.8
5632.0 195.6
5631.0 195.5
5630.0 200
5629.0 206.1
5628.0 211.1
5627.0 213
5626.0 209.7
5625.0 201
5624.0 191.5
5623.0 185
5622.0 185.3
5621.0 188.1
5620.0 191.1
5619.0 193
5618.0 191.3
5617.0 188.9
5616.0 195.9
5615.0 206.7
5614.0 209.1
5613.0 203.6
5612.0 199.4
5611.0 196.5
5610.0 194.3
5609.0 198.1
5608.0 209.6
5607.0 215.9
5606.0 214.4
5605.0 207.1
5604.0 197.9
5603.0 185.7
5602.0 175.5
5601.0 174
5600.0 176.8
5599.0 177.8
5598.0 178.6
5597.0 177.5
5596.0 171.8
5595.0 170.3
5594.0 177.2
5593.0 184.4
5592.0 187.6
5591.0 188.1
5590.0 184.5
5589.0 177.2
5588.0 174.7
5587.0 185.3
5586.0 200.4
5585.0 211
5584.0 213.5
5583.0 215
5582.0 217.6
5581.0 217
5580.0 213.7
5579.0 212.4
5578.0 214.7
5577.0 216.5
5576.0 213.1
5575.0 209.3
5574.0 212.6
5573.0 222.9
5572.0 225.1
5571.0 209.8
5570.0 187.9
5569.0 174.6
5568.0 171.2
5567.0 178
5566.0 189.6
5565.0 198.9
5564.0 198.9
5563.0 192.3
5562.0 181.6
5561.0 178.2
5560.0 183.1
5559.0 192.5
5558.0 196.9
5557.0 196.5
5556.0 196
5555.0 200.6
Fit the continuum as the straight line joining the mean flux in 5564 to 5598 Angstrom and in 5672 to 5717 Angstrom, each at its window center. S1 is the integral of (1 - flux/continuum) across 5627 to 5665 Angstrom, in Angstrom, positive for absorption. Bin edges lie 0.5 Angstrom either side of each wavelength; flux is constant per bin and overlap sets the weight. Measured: 1.3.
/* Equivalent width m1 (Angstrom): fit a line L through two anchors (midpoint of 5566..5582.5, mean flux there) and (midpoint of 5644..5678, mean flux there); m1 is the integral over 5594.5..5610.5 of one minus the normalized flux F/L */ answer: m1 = 1.0 Angstrom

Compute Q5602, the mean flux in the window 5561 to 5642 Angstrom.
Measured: 196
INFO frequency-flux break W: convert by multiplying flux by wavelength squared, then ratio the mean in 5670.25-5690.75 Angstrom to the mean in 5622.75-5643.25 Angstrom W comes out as 1.07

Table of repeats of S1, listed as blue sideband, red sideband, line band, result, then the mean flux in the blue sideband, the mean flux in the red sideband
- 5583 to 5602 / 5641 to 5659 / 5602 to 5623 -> -1.3 Angstrom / 185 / 190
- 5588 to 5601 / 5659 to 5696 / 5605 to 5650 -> -2.1 Angstrom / 179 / 203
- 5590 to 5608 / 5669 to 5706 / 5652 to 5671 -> 1.0 Angstrom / 187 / 206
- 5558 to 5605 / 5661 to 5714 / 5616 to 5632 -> -0.1 Angstrom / 194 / 200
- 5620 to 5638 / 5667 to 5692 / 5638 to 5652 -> 0.8 Angstrom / 199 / 209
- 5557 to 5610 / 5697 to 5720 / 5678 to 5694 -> -1.2 Angstrom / 195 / 194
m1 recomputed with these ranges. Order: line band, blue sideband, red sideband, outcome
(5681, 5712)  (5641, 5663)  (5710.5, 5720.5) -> -0.72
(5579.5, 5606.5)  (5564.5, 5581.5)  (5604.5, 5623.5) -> 1.40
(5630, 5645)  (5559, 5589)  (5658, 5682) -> 0.32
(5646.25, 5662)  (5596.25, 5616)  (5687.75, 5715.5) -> 0.76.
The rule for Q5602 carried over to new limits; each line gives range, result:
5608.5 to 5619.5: 198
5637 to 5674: 192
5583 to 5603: 184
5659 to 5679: 200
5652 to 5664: 187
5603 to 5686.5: 197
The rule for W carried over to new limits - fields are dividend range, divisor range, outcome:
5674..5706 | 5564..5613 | 1.08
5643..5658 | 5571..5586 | 0.92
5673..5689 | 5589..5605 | 1.16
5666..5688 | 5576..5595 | 1.05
